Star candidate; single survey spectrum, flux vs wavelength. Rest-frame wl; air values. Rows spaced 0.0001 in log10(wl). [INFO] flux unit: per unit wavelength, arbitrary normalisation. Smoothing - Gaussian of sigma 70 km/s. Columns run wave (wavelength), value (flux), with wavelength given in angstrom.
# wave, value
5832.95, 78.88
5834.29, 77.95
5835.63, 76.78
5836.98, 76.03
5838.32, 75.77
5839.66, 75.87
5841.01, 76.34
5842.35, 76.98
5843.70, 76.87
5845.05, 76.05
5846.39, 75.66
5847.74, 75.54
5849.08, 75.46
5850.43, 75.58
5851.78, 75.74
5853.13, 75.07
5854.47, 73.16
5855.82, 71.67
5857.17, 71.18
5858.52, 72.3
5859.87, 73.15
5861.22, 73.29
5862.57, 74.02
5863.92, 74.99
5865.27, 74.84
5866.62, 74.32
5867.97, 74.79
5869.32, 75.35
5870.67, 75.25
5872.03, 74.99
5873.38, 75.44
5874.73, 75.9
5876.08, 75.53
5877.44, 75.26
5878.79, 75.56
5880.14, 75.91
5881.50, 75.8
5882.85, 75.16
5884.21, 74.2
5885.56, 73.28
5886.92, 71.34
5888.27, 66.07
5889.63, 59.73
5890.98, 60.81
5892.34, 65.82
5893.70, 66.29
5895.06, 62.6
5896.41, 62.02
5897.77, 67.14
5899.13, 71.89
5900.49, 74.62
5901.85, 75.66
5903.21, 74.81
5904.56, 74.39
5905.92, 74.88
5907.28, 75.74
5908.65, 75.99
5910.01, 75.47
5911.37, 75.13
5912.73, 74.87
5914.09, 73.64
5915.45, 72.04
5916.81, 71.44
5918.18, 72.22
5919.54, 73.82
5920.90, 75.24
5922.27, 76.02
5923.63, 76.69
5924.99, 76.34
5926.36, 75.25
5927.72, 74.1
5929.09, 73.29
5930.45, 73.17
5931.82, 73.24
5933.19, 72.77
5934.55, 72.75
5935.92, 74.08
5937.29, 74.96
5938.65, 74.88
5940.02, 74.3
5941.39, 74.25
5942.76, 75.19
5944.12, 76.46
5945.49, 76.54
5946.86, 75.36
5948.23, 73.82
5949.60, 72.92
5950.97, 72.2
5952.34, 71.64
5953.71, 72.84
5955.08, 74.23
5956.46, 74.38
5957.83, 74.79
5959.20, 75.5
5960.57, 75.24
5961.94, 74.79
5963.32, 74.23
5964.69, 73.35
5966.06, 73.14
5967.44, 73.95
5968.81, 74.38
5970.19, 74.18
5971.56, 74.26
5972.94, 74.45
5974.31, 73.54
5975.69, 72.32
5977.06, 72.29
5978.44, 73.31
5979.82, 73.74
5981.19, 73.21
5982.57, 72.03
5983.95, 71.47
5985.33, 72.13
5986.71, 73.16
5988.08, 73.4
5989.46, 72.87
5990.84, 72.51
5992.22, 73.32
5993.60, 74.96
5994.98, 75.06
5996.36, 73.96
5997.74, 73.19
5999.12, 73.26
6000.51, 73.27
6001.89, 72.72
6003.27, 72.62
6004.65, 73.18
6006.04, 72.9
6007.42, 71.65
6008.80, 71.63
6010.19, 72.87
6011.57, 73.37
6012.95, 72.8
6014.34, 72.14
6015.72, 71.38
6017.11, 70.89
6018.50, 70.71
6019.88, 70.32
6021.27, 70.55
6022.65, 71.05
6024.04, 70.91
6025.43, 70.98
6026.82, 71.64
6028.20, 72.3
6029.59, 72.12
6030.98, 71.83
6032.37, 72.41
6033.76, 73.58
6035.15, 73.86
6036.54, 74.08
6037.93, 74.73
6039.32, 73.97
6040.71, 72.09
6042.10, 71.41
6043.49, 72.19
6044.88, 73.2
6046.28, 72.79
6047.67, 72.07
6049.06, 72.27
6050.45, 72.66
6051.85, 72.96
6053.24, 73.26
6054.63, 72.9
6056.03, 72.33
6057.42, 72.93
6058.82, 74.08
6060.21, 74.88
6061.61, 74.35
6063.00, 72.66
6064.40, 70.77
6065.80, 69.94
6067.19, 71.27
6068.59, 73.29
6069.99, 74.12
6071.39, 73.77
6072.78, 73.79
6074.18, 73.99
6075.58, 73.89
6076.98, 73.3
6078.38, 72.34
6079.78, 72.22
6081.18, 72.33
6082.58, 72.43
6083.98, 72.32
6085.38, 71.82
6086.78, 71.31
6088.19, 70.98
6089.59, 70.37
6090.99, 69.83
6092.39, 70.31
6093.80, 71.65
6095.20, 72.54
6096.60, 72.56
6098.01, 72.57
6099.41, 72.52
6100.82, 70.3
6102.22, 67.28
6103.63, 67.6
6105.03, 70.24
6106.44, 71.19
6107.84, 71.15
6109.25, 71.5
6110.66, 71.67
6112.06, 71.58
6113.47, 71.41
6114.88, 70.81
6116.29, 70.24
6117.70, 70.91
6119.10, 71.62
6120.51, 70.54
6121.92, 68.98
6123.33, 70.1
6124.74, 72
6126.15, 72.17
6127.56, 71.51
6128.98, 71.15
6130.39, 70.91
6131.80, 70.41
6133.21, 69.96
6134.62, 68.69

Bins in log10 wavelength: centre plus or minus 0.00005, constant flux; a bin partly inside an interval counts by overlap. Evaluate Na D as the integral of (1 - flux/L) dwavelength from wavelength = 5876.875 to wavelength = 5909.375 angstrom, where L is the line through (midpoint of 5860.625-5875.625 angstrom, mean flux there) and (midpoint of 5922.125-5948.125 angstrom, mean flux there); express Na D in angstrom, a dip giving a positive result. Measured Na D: 1.6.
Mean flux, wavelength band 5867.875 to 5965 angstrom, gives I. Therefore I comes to 73.3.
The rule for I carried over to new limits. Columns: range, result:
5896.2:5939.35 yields 73.8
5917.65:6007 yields 73.8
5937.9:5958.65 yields 74.3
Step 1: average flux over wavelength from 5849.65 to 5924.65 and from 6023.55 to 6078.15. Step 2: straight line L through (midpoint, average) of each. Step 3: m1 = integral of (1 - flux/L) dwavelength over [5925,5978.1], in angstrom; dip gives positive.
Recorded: -0.9 angstrom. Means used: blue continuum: 72.9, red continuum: 72.8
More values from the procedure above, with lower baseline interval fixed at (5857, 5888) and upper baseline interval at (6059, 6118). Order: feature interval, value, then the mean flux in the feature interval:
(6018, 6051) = 0.1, 72.3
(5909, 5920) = 0.0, 73.7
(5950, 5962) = -0.1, 73.9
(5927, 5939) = 0.0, 73.7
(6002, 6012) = 0.0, 72.6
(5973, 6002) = -0.1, 73.2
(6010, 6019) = 0.1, 72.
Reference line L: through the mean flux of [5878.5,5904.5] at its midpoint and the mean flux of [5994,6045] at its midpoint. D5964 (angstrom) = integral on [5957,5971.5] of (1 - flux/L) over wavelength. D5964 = -0.6 angstrom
